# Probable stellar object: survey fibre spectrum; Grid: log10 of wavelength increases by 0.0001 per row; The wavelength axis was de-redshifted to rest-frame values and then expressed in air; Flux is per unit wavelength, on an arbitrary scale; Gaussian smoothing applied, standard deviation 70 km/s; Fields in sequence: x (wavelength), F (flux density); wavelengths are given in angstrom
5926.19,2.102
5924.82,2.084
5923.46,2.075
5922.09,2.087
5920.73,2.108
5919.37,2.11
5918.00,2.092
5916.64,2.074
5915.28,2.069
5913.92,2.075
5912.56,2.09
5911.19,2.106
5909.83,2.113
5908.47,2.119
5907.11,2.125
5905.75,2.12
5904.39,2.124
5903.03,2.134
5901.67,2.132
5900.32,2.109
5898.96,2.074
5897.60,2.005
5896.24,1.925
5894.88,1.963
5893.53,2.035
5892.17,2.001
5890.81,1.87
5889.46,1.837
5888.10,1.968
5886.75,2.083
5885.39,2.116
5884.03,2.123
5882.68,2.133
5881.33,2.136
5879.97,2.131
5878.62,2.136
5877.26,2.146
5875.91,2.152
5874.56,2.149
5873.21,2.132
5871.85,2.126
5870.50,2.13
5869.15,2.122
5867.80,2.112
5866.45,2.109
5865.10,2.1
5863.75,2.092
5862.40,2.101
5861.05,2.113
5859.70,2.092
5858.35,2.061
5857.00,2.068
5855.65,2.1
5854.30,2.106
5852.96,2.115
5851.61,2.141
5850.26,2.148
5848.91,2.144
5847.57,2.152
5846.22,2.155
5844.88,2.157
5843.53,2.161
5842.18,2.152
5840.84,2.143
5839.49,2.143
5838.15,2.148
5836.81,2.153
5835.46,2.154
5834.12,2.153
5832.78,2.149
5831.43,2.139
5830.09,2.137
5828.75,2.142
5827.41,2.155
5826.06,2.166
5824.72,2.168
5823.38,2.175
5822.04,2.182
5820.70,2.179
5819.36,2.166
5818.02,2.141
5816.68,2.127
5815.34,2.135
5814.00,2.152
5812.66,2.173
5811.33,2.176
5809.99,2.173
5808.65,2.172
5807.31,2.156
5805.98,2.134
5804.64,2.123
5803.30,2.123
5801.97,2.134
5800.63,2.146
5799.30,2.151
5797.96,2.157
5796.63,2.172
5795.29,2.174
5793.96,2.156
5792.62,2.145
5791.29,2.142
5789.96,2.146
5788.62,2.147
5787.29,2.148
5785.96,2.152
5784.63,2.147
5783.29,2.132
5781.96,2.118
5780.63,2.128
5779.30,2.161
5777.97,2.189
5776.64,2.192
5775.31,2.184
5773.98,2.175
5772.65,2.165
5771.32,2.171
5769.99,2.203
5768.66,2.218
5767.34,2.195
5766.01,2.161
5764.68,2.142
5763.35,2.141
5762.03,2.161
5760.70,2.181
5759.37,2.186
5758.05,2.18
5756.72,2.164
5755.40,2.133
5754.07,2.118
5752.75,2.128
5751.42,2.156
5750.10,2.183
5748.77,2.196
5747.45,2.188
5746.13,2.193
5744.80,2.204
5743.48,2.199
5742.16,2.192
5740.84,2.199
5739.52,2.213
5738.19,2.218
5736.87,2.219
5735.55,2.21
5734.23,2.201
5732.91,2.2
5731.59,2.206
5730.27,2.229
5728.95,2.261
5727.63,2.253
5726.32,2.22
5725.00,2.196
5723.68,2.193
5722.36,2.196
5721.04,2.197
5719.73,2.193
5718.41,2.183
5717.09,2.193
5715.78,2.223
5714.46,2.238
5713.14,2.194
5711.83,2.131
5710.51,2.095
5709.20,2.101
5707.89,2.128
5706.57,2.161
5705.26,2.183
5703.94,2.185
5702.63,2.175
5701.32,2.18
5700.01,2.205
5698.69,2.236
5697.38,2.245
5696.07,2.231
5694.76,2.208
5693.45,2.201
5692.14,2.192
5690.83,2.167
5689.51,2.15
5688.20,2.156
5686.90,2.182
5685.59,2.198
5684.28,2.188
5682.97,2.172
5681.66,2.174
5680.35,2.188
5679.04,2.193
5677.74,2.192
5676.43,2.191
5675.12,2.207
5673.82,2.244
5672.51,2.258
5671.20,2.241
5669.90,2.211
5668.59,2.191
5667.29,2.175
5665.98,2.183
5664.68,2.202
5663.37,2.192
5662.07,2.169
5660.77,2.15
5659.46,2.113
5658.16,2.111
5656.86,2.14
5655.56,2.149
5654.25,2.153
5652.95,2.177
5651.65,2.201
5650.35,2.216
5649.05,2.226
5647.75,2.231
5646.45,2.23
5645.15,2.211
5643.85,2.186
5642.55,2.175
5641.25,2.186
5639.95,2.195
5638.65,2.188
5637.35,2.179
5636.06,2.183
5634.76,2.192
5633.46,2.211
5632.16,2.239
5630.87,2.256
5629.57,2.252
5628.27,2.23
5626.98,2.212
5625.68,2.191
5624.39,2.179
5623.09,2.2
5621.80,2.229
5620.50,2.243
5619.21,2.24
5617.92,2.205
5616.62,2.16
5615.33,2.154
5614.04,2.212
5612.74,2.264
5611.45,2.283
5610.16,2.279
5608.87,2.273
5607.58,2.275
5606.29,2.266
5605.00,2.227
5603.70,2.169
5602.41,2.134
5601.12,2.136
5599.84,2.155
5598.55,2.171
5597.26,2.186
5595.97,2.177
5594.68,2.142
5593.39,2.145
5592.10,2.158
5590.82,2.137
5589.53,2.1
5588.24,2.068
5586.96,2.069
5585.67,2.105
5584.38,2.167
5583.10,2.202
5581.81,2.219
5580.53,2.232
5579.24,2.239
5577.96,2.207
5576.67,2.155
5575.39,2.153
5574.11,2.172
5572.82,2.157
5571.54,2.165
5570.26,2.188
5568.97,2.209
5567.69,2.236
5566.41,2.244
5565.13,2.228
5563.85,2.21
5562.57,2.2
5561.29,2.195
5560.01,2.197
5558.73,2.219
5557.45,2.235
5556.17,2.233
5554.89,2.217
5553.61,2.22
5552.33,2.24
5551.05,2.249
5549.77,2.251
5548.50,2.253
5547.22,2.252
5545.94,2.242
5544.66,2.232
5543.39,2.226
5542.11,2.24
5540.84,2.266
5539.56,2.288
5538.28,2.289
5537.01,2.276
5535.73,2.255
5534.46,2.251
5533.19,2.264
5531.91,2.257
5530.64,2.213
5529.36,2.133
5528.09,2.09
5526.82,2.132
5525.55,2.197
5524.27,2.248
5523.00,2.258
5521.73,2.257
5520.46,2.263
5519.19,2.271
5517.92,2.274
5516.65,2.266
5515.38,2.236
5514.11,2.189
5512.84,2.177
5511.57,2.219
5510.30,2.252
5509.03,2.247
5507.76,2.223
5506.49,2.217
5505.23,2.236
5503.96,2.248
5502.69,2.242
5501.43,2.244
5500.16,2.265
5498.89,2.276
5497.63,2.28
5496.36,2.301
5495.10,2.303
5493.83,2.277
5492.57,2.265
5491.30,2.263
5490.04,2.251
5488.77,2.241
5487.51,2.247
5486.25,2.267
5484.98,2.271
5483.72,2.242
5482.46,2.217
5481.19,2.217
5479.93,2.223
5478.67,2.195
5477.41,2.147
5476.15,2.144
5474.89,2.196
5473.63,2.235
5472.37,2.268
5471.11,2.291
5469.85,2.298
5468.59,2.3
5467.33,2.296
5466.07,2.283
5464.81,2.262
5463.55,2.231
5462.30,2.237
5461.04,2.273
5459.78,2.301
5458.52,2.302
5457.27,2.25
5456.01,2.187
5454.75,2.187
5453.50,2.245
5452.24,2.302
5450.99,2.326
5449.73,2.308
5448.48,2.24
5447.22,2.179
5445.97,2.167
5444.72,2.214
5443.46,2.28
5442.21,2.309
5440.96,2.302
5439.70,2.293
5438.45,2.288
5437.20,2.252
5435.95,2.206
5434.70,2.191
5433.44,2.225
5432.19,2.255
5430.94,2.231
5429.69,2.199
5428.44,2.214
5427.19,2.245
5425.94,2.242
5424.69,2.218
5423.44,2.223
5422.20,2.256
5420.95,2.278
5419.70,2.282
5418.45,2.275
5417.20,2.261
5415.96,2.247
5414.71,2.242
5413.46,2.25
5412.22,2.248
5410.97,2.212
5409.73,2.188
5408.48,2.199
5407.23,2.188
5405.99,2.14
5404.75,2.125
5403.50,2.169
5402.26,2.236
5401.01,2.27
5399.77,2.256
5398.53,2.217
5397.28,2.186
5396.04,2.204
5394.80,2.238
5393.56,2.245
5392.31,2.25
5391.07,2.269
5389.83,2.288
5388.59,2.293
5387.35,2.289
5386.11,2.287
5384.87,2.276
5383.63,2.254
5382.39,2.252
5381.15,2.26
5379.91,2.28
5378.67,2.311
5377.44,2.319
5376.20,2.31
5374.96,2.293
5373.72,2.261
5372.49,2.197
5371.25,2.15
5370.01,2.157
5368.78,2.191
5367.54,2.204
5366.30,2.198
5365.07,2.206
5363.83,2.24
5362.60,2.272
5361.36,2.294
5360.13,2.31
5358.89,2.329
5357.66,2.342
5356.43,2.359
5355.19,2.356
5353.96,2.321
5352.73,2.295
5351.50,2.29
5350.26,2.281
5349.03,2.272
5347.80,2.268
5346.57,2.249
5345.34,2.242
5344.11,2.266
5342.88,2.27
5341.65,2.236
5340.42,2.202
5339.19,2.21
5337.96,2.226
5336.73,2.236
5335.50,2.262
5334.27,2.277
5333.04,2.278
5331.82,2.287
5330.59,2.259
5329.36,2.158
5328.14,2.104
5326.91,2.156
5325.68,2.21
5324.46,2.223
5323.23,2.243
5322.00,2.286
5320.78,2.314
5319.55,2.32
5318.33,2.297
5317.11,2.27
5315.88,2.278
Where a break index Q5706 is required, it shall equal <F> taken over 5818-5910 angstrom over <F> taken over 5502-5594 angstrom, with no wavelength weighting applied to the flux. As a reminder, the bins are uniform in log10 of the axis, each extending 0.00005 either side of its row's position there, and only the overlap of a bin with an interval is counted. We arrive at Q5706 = 1.0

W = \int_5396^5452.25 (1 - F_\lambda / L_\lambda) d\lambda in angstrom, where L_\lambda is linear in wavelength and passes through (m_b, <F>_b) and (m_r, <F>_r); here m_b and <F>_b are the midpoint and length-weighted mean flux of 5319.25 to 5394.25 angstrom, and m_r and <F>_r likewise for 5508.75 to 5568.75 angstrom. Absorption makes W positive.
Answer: 0.3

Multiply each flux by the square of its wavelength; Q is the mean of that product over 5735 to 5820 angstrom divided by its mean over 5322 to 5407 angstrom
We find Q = 1.1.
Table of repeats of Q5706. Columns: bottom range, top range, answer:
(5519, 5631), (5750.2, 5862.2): 0.97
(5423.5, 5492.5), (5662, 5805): 0.97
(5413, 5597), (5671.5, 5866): 0.97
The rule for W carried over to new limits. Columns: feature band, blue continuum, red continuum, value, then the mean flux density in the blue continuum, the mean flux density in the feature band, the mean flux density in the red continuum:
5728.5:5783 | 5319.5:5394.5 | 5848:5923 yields -1.3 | 2.26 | 2.18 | 2.09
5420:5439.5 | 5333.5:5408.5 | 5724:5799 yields 0.0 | 2.25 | 2.24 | 2.18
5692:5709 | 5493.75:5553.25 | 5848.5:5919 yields -0.2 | 2.24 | 2.19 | 2.09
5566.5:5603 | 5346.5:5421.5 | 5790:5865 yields 0.6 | 2.25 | 2.17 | 2.14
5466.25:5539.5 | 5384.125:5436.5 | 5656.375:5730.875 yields -0.7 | 2.23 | 2.24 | 2.19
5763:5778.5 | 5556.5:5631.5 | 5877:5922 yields -0.4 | 2.2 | 2.18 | 2.07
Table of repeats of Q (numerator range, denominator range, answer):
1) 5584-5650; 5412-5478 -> 1.04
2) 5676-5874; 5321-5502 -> 1.10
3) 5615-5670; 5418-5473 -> 1.04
